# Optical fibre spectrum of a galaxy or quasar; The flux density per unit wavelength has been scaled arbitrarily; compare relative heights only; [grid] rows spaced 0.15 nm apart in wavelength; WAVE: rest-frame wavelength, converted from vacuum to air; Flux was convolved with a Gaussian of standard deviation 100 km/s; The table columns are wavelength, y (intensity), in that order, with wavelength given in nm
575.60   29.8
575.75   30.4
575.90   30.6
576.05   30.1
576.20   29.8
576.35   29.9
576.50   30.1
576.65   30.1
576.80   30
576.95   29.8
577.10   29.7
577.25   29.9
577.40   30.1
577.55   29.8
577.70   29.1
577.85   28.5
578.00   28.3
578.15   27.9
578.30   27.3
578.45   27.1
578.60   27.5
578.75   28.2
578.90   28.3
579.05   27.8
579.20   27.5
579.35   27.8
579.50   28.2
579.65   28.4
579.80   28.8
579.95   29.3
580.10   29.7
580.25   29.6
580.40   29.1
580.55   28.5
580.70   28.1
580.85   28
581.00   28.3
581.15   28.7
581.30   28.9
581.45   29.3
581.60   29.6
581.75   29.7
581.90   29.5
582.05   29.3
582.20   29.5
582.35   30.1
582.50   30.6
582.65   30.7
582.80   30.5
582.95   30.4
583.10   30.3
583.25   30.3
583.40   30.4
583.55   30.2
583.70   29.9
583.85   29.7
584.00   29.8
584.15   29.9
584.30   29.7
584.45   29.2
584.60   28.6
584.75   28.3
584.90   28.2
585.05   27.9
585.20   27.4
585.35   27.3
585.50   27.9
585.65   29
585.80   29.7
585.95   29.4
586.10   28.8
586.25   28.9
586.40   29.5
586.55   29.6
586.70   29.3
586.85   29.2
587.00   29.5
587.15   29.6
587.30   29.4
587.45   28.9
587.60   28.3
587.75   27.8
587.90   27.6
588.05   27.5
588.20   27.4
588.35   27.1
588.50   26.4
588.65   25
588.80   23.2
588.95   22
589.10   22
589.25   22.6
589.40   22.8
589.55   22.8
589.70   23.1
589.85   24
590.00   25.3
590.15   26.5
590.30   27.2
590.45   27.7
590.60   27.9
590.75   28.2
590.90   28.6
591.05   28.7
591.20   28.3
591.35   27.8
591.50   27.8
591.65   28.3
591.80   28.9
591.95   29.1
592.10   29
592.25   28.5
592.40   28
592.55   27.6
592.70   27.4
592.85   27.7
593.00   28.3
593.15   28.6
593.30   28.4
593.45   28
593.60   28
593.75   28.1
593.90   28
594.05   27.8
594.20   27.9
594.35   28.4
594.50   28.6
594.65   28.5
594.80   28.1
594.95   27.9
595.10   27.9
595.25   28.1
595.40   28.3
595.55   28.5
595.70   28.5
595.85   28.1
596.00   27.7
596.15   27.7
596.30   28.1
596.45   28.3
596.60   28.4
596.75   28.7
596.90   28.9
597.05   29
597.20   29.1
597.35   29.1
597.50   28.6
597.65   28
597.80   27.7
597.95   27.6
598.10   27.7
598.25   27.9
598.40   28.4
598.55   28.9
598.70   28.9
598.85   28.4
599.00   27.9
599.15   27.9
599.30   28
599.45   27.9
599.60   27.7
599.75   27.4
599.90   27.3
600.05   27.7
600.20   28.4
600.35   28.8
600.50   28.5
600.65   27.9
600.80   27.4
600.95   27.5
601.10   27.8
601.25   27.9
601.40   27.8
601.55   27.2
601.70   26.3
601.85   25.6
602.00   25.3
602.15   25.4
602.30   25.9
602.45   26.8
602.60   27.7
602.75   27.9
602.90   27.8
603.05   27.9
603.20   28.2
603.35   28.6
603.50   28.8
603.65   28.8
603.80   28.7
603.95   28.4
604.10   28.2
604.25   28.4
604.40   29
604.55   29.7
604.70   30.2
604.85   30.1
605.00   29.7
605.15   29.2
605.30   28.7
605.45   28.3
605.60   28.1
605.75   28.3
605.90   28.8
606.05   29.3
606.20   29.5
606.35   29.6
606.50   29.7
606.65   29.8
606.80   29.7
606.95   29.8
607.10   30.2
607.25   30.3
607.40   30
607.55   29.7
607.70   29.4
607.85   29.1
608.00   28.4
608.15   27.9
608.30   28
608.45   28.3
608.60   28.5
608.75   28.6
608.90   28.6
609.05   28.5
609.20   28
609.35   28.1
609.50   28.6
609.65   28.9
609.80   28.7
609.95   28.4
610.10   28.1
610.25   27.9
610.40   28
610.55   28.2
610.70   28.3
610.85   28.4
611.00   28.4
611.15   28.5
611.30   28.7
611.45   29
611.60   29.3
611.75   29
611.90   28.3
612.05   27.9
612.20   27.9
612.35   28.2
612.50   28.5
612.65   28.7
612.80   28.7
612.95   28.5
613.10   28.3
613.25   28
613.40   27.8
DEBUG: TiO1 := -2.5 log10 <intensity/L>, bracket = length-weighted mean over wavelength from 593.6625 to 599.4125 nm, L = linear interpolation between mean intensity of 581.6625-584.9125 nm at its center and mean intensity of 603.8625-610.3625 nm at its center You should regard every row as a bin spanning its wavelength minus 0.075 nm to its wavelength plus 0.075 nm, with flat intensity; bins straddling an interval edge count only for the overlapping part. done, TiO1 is 0.04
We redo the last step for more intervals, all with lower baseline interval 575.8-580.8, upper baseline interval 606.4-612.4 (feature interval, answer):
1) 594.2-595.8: 0.02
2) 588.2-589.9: 0.21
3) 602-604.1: 0.04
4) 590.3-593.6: 0.02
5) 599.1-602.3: 0.05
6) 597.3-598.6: 0.02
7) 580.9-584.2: -0.03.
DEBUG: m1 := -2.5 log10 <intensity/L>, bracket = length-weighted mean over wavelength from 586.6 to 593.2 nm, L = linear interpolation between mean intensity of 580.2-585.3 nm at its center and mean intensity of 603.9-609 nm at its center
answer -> 0.08 mag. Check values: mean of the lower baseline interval 29.3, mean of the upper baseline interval 29.1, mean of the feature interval 27.1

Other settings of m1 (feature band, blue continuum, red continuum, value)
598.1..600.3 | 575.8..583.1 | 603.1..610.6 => 0.03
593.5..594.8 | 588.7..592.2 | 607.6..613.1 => -0.06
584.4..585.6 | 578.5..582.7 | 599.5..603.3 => 0.02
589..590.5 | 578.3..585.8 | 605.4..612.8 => 0.19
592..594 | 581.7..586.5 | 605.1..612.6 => 0.04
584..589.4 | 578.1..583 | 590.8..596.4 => 0.03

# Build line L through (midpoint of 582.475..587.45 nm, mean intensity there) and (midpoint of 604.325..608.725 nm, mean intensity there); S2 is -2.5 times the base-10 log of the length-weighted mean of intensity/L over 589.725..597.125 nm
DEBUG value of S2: 0.05 mag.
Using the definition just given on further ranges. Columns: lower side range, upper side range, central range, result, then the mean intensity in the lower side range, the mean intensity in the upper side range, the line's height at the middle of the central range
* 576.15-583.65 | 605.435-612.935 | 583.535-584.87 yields -0.011 mag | 29.2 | 28.7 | 29.1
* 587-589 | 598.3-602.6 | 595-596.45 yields -0.029 mag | 27.1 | 27.5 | 27.4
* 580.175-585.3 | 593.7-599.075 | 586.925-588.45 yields 0.026 mag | 29.3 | 28.3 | 29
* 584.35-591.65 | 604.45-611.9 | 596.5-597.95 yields -0.020 mag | 27.3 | 28.9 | 28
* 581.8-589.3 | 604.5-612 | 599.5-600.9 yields 0.033 mag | 28.5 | 28.9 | 28.7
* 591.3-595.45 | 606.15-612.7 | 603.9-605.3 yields -0.023 mag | 28.2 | 28.8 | 28.6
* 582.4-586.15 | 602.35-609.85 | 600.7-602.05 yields 0.074 mag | 29.4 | 28.8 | 28.9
